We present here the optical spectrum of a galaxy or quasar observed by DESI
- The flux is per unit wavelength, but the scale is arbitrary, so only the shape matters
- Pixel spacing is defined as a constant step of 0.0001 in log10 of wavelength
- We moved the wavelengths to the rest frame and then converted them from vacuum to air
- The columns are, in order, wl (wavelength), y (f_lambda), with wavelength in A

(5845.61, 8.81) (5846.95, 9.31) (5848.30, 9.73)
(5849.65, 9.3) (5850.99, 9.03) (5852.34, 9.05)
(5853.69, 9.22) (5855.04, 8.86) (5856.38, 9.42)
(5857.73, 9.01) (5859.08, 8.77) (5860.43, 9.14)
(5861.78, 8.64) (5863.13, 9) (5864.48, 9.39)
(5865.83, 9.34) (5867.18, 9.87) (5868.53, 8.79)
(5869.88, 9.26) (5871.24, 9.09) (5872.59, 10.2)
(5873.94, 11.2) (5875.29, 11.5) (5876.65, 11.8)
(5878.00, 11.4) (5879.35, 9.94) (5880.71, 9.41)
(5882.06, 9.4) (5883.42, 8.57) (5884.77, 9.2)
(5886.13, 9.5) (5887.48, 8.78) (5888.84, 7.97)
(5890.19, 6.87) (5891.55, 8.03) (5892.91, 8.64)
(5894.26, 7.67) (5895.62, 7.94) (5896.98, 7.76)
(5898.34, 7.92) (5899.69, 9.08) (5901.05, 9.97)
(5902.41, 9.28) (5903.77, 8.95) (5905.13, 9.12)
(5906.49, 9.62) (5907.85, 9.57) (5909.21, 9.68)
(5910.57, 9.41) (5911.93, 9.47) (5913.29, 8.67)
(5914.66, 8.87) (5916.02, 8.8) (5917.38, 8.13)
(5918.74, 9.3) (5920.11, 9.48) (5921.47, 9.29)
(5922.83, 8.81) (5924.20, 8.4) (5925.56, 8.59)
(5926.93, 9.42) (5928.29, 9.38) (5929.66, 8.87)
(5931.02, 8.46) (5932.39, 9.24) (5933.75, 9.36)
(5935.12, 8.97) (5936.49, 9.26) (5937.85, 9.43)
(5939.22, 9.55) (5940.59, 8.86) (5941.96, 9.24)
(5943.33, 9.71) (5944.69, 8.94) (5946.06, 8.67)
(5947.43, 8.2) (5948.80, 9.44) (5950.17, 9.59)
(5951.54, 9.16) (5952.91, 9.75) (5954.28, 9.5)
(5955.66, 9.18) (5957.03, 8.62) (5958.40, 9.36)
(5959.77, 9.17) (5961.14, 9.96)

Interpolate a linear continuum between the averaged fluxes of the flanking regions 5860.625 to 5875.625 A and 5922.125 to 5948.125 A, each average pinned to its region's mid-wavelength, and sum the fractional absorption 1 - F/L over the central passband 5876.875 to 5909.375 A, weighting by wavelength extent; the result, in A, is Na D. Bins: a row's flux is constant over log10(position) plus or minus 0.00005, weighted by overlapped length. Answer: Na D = 1.5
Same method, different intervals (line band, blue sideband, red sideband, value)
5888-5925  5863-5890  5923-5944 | 2.3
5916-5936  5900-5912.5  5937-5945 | 0.8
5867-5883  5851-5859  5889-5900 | -3.1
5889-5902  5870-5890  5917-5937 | 1.8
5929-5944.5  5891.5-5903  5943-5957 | -0.3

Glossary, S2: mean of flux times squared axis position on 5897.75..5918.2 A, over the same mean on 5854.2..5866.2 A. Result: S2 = 1.0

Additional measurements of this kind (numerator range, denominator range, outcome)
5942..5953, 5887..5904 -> 1.12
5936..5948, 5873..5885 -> 0.90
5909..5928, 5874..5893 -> 0.97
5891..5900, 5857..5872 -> 0.90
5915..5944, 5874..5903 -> 1.01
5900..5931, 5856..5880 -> 0.95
